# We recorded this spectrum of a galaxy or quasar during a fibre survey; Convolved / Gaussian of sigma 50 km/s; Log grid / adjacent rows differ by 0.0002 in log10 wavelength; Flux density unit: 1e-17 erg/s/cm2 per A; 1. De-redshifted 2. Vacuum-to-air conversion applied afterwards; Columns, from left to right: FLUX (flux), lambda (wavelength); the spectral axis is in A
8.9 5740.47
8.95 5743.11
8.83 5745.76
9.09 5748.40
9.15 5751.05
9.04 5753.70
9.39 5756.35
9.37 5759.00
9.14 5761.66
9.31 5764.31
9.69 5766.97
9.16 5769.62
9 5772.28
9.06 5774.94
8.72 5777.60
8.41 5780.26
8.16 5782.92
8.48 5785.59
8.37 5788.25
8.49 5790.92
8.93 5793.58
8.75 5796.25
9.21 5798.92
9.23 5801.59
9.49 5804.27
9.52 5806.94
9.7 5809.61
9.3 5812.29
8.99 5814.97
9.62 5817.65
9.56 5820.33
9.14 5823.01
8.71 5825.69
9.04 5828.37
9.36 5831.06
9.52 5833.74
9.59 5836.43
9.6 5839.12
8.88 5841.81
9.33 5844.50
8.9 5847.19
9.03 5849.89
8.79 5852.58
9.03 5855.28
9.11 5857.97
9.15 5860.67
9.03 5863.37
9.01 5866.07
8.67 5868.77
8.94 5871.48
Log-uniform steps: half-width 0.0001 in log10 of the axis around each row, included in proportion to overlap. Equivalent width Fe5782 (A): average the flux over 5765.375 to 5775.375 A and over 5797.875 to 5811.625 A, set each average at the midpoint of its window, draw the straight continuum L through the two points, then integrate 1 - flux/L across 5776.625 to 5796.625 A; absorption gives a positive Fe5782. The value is 1.7 A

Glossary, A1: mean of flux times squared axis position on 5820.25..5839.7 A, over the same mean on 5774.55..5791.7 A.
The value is 1.11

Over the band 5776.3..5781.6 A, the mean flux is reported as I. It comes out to 8.57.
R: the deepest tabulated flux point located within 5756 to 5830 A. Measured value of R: 8.16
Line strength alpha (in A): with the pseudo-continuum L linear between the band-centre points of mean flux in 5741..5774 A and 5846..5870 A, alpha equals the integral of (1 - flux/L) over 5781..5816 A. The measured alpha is 0.5 A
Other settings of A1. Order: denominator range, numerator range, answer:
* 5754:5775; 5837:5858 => 1.01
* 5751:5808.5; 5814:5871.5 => 1.04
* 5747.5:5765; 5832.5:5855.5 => 1.03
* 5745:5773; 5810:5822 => 1.04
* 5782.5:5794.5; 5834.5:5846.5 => 1.12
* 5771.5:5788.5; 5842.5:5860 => 1.08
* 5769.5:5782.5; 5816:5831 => 1.07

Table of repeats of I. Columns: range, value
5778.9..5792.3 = 8.39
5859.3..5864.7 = 9.09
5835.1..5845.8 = 9.35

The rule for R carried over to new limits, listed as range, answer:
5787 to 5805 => 8.37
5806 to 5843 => 8.71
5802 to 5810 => 9.49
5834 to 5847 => 8.88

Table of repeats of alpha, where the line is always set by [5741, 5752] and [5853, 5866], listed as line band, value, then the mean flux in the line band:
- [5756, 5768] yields -0.5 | 9.37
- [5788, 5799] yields 0.3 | 8.74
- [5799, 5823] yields -1.0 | 9.4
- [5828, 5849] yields -0.6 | 9.28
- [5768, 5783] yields 0.3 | 8.82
